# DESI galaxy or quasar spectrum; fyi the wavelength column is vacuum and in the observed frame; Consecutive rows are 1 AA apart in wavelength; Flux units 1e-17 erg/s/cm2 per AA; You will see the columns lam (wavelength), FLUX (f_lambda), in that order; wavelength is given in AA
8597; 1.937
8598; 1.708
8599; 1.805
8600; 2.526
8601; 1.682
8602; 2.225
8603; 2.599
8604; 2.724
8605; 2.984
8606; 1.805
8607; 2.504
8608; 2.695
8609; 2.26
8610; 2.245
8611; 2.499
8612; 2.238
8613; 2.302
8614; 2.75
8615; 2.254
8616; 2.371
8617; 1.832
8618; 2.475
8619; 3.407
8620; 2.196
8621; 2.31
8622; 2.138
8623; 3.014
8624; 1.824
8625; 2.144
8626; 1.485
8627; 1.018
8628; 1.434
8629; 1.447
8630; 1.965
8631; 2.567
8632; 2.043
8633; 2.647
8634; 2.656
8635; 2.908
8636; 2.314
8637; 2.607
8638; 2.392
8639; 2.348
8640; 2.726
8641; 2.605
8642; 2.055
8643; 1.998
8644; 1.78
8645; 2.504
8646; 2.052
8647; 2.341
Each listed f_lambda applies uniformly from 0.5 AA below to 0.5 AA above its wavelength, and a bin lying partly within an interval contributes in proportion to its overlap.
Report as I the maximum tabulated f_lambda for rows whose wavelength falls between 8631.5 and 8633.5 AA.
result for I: 2.647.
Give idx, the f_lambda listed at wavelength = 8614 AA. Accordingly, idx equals 2.75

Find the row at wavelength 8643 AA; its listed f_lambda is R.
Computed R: 1.998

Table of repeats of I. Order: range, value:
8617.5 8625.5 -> 3.407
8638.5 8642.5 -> 2.726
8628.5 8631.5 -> 2.567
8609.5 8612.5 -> 2.499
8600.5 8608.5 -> 2.984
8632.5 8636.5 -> 2.908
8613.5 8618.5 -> 2.75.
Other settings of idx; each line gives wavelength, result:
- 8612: 2.238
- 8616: 2.371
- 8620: 2.196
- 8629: 1.447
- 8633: 2.647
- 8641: 2.605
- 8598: 1.708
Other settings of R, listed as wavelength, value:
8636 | 2.314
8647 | 2.341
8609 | 2.26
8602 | 2.225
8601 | 1.682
